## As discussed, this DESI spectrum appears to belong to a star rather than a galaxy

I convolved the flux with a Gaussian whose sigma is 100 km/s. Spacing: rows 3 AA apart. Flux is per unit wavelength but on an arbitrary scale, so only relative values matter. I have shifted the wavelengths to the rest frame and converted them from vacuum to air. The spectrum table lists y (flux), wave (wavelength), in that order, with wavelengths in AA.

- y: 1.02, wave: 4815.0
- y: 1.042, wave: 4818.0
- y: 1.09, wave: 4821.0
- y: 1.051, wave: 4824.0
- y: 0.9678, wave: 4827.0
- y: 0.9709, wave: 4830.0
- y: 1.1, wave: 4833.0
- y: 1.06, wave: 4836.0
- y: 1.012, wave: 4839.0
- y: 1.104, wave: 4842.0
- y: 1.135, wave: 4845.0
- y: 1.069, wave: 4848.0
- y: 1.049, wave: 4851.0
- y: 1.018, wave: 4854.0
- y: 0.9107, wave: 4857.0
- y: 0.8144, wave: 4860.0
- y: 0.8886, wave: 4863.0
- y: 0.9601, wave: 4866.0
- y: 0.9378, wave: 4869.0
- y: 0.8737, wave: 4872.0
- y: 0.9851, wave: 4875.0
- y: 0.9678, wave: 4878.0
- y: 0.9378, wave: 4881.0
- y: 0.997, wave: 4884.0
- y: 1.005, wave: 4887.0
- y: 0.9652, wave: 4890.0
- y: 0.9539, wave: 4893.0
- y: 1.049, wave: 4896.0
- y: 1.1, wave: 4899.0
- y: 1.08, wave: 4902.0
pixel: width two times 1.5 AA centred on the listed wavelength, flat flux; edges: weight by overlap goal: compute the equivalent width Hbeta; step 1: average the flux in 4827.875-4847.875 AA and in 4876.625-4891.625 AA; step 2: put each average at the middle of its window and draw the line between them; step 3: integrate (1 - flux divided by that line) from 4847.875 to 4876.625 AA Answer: 2.0 AA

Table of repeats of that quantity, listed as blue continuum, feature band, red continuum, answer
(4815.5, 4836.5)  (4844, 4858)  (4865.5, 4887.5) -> -0.6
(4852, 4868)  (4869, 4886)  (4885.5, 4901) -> 0.3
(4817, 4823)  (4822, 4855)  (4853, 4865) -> -2.1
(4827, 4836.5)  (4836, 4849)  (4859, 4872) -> -1.2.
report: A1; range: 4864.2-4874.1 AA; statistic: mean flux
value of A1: 0.927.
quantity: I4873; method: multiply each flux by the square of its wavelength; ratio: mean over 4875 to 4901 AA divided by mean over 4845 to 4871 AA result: 1.0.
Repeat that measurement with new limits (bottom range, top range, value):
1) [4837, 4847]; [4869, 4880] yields 0.88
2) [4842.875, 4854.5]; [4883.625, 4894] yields 0.93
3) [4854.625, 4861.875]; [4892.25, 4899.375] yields 1.19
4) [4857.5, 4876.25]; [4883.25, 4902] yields 1.13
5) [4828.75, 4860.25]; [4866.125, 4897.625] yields 0.95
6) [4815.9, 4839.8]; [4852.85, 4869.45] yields 0.90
